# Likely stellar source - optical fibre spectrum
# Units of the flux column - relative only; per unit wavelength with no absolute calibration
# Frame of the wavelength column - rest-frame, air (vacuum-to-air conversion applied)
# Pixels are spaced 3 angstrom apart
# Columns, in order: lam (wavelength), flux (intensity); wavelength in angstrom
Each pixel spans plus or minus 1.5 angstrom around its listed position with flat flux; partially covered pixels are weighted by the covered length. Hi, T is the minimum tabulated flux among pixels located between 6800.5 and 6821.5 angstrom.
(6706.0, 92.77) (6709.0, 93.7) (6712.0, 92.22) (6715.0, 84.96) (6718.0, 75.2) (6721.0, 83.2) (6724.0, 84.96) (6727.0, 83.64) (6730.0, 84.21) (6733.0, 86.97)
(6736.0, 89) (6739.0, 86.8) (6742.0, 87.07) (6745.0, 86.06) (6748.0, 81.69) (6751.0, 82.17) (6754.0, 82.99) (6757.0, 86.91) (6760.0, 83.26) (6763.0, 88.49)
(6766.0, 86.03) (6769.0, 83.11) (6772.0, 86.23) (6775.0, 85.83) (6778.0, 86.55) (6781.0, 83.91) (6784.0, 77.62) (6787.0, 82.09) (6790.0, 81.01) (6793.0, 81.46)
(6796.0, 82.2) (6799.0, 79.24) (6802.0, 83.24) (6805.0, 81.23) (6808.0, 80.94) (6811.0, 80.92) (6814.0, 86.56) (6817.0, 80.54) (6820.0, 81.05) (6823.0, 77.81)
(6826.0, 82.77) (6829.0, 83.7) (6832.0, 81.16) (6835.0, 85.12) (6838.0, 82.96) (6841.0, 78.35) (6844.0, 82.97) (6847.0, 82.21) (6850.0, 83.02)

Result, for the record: 80.54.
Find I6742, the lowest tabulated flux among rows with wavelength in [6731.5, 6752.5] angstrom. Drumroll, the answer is 81.69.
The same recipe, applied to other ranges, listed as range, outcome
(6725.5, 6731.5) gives 83.64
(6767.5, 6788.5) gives 77.62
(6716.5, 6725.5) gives 75.2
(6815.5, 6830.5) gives 77.81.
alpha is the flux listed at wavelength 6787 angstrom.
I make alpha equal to 82.09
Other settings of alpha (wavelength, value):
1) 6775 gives 85.83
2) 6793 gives 81.46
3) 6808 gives 80.94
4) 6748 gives 81.69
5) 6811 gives 80.92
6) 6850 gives 83.02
